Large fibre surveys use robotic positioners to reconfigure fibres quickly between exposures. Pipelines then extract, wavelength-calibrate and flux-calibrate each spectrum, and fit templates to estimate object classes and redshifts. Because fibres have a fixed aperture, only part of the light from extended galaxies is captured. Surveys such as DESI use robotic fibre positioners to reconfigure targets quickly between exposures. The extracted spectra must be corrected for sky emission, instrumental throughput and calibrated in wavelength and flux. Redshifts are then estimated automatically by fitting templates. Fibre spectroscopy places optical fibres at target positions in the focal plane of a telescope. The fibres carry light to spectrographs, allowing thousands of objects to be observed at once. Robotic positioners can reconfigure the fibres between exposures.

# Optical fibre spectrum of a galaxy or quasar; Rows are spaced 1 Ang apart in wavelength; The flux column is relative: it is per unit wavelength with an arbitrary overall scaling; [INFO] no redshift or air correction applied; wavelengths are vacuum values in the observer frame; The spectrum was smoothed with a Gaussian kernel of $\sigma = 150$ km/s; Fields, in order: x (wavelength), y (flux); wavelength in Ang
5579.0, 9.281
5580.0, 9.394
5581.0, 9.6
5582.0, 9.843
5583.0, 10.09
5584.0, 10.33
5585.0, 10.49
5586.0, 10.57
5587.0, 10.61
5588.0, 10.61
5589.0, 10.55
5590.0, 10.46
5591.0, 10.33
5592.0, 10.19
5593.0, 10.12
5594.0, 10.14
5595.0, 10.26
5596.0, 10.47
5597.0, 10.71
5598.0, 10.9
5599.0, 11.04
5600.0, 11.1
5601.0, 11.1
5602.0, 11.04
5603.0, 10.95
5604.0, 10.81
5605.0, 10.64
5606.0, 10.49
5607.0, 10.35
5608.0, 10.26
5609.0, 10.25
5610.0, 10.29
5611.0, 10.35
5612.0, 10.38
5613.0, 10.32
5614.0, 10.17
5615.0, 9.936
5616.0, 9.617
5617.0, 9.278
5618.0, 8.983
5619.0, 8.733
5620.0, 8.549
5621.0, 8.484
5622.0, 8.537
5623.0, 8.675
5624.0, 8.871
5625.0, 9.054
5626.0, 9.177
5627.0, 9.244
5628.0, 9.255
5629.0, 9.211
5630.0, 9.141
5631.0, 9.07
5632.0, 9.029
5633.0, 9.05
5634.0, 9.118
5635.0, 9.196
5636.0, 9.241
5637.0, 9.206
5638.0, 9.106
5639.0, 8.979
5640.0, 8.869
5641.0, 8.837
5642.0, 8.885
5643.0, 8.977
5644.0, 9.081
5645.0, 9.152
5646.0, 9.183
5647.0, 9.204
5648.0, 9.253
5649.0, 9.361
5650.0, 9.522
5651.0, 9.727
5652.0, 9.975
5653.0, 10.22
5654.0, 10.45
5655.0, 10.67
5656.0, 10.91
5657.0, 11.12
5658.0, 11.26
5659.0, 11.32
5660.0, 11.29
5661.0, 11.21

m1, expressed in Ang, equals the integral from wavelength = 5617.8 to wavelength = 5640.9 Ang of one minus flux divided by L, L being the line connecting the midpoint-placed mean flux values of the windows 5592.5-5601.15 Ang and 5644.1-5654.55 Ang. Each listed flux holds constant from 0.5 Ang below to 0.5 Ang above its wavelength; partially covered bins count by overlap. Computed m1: 2.3 Ang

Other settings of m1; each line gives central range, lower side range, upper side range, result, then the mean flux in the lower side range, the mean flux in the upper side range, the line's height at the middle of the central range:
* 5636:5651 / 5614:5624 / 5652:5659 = 1.54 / 9.03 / 10.8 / 10.2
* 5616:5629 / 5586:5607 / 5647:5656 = 1.70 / 10.6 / 9.91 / 10.3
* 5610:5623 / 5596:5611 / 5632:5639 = 0.80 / 10.7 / 9.13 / 10.1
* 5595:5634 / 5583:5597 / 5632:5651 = -0.07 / 10.4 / 9.14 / 9.8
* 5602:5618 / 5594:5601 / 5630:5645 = -0.07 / 10.7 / 9.05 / 10.2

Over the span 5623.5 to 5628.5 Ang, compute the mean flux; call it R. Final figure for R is 9.12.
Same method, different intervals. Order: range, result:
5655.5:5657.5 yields 11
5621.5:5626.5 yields 8.86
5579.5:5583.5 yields 9.73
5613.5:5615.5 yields 10.1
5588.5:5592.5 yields 10.4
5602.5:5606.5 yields 10.7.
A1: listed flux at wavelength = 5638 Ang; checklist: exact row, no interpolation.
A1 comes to 9.106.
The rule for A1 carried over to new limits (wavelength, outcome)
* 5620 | 8.549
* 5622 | 8.537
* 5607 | 10.35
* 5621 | 8.484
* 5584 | 10.33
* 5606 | 10.49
